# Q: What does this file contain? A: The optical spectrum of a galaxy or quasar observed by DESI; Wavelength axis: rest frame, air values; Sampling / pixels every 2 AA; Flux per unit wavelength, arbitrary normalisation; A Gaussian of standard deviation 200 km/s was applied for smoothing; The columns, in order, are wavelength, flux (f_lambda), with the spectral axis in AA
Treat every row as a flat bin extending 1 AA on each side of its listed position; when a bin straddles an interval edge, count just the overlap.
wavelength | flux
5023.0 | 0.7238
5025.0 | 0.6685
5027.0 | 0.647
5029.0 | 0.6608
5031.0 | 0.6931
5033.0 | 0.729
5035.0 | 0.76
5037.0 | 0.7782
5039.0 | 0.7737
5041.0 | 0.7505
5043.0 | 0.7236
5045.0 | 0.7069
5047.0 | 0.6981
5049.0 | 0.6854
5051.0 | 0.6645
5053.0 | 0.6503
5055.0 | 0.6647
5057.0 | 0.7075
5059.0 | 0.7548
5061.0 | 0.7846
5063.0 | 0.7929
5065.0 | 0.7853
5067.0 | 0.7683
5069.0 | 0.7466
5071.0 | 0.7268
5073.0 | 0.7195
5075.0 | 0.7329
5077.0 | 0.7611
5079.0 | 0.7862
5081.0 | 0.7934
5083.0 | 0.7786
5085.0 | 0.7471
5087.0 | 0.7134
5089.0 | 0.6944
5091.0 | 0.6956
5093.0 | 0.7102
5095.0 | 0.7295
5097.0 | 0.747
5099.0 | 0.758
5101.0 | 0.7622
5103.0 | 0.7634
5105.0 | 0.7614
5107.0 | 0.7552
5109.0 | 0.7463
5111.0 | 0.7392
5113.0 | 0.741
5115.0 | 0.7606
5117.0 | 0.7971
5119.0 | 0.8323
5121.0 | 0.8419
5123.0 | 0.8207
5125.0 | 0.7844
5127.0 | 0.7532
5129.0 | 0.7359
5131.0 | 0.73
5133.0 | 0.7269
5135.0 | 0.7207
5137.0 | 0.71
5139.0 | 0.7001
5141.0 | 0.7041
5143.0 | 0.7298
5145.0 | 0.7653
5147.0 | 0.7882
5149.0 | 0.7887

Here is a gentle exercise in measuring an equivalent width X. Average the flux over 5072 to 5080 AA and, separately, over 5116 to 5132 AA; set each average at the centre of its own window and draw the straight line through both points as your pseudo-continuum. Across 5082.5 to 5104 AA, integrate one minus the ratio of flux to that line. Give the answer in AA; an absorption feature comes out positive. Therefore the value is 0.79 AA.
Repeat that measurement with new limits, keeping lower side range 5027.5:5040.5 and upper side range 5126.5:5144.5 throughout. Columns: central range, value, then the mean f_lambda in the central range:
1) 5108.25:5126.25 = -1.5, 0.785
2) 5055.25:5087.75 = -1.2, 0.754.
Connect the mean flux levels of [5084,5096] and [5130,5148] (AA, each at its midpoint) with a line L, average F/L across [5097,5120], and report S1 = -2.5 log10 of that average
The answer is -0.064 mag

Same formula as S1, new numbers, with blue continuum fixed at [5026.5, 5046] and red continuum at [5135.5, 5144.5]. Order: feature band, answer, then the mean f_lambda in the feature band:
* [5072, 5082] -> -0.06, 0.759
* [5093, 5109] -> -0.05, 0.751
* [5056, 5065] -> -0.06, 0.763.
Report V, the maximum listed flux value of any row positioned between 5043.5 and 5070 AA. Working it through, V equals 0.7929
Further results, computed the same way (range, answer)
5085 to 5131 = 0.8419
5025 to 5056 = 0.7782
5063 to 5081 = 0.7934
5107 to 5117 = 0.7971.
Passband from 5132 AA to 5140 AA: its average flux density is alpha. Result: 0.714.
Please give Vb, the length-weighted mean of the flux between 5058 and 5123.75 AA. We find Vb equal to 0.759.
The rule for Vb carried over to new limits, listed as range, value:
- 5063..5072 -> 0.761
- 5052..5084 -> 0.747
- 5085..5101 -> 0.725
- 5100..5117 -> 0.756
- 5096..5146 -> 0.755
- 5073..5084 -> 0.766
